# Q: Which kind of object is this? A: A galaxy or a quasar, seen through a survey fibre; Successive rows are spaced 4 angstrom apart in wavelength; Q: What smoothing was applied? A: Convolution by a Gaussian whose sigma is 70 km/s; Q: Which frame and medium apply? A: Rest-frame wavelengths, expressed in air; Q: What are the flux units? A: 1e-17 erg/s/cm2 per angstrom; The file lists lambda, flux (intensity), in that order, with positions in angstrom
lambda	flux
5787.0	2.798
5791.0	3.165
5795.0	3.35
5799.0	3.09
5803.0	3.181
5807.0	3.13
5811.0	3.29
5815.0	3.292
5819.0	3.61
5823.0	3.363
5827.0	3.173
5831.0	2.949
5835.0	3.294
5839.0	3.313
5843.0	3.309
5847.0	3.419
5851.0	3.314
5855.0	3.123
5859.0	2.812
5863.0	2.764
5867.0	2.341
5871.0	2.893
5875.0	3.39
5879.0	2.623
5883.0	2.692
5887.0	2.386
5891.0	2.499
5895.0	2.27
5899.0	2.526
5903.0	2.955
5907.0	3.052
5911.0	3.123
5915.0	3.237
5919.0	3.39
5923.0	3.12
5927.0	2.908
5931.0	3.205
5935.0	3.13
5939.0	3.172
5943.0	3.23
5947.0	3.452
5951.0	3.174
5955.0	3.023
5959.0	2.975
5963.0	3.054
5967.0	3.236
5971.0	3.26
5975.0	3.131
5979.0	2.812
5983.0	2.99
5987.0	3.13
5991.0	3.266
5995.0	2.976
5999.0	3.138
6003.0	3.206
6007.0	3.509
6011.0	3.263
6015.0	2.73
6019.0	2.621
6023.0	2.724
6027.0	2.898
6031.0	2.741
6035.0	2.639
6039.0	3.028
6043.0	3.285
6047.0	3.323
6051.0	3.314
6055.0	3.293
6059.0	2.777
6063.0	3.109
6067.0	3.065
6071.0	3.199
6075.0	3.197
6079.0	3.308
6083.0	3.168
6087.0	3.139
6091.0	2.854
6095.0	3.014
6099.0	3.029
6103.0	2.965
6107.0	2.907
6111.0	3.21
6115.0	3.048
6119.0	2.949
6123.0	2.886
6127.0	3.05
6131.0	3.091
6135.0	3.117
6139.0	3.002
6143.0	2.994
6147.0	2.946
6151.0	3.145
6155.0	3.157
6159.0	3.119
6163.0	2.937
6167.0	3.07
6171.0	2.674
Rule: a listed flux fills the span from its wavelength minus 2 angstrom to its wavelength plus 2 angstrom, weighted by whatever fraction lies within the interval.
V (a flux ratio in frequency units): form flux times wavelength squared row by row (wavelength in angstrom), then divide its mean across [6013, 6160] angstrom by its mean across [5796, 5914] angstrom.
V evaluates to 1.09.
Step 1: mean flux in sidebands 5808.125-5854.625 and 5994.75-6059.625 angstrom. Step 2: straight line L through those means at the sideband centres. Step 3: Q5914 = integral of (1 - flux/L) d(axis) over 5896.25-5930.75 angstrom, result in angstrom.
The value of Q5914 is 1.7 angstrom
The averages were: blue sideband 3.29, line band 3.03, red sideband 3.03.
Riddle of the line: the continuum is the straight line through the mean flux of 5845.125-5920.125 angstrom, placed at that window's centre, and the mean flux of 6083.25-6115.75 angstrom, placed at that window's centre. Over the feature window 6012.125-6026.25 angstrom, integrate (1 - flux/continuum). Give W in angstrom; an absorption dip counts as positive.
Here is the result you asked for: 1.1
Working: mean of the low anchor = 2.88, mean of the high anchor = 3.03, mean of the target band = 2.75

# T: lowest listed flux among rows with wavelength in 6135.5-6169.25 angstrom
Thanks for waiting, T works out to 2.937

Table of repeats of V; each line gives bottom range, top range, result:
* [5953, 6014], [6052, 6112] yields 1.02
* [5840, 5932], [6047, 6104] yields 1.13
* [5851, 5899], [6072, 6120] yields 1.21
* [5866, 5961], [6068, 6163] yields 1.11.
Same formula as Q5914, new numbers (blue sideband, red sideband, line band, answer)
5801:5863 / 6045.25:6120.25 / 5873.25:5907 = 5.4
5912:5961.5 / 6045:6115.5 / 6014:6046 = 2.8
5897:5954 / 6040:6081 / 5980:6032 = 2.3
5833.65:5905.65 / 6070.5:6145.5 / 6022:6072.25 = -0.4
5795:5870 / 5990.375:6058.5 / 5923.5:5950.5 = -0.7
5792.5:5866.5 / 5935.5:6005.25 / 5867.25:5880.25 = 1.1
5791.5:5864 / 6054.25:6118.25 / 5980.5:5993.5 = 0.1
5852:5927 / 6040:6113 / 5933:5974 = -3.2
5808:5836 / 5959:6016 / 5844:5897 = 6.8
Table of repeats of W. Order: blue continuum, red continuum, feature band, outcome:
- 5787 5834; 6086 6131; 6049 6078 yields -1.00 angstrom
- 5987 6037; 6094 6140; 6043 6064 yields -1.26 angstrom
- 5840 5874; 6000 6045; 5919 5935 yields -0.67 angstrom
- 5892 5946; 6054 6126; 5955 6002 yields -0.81 angstrom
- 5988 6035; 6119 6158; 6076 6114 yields -0.56 angstrom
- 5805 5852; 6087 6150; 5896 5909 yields 1.68 angstrom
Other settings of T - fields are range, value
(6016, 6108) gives 2.621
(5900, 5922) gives 2.955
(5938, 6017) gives 2.73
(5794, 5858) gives 2.949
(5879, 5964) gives 2.27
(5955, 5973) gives 2.975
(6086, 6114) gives 2.854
